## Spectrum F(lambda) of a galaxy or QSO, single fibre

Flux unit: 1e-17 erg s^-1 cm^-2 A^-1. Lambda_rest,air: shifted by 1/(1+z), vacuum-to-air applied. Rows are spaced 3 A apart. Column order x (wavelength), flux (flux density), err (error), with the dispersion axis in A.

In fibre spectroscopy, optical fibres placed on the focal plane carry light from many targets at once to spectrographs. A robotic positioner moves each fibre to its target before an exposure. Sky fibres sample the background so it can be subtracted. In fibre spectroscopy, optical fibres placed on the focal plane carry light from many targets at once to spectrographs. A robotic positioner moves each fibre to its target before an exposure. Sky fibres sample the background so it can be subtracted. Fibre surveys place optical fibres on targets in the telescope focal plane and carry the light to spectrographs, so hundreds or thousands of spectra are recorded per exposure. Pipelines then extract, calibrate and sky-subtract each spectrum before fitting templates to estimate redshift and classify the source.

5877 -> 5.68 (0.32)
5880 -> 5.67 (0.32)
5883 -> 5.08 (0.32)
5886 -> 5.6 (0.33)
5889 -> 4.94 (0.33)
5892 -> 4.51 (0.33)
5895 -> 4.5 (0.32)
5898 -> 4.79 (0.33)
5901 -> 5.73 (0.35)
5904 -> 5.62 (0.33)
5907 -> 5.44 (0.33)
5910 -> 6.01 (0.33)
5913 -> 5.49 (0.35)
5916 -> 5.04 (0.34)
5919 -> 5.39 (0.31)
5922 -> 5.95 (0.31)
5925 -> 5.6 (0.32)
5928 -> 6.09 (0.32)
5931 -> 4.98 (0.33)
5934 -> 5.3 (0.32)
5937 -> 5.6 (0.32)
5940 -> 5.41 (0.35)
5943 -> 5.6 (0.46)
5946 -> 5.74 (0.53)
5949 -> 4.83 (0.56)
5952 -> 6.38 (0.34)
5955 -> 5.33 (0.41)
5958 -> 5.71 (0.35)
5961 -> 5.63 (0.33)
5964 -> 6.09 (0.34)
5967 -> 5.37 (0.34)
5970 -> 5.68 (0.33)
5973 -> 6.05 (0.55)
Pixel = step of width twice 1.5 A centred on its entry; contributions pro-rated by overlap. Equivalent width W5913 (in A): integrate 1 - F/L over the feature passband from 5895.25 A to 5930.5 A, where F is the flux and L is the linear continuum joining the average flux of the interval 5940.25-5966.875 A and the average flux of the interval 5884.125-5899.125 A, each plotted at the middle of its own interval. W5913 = -2.5 A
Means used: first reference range 4.88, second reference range 5.64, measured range 5.51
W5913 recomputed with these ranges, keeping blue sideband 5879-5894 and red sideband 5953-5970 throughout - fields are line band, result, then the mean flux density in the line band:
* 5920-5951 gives -0.32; 5.52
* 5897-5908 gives -0.39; 5.42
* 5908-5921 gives -0.44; 5.5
